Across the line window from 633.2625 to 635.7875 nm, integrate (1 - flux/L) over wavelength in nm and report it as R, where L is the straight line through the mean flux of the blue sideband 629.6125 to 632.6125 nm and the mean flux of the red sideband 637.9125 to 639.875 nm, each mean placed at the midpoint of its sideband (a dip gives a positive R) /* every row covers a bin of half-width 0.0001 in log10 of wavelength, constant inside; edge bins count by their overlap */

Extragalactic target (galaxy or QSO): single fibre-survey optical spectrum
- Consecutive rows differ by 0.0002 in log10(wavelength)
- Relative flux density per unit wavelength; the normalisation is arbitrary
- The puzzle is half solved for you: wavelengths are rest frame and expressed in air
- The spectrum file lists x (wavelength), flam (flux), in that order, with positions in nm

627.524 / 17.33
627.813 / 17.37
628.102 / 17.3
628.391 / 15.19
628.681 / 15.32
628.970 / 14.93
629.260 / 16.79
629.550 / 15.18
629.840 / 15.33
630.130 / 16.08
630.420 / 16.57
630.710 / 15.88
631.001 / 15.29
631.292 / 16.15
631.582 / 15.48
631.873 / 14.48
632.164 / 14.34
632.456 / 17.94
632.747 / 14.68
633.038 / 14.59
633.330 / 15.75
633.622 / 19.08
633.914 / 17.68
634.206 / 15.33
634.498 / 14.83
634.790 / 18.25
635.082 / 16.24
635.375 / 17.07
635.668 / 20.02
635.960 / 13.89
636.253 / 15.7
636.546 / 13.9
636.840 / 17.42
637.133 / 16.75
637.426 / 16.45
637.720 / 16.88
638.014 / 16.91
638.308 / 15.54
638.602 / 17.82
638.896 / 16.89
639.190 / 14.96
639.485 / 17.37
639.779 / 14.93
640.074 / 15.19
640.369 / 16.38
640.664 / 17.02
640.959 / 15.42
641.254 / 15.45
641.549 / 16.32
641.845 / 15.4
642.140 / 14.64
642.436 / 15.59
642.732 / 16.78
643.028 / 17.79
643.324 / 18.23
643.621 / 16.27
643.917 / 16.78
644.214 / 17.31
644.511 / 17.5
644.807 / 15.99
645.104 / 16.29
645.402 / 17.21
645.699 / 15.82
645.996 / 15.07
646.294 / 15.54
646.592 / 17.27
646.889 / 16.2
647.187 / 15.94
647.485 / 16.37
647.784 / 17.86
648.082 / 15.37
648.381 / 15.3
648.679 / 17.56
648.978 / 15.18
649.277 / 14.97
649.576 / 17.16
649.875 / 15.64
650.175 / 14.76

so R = -0.18 nm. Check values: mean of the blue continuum 15.7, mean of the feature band 17.1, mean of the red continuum 16.4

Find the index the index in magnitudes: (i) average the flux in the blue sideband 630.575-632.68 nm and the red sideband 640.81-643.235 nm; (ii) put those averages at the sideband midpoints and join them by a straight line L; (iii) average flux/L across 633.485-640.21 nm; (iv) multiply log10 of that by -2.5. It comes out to -0.046 mag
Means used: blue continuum 15.6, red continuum 16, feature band 16.5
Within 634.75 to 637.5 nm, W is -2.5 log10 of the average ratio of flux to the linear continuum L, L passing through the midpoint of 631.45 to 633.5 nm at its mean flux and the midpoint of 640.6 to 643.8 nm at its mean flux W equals -0.06 mag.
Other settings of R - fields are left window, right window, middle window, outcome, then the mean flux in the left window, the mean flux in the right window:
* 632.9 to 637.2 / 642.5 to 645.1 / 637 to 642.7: 0.21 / 16.4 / 17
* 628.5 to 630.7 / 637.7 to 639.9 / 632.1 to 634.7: -0.02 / 15.7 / 16.4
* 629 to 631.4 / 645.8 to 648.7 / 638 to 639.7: -0.05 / 15.9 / 16.2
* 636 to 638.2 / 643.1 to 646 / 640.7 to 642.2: 0.08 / 16.2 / 16.8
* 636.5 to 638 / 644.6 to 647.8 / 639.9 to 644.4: 0.02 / 16.5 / 16.3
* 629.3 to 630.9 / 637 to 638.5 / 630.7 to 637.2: 0.03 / 15.9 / 16.5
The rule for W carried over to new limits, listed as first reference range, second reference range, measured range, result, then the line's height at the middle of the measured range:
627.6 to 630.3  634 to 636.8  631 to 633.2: 0.05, 16.1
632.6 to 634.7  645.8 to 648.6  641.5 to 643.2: 0.00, 16.1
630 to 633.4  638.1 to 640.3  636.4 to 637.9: -0.02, 16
